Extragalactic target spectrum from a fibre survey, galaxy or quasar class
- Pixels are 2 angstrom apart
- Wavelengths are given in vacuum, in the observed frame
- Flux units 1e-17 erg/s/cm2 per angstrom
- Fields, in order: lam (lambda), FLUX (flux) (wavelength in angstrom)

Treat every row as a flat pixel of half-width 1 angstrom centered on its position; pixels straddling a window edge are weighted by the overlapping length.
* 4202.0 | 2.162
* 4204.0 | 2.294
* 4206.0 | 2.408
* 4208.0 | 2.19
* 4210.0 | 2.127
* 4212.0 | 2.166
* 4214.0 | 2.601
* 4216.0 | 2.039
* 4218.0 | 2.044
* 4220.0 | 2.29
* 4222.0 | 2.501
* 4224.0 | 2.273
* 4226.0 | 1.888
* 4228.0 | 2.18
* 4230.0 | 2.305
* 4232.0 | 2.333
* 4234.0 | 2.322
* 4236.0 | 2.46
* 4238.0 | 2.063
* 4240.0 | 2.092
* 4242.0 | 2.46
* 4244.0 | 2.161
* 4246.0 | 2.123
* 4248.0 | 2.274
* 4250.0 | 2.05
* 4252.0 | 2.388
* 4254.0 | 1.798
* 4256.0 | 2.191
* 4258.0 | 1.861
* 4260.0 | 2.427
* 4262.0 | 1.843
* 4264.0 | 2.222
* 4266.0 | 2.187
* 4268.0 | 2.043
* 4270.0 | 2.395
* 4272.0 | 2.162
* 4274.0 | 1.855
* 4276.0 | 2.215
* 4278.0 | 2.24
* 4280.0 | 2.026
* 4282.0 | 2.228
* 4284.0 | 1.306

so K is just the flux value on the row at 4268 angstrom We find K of 2.043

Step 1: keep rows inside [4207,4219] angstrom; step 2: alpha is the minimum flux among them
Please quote 2.039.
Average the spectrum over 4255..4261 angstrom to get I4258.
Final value 2.16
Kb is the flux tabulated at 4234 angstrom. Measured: 2.322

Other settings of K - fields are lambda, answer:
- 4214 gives 2.601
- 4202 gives 2.162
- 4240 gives 2.092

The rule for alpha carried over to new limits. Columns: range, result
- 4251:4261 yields 1.798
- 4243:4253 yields 2.05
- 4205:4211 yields 2.127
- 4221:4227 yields 1.888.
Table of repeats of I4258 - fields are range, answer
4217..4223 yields 2.28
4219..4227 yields 2.24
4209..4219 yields 2.2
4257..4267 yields 2.11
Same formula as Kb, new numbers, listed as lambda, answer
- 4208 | 2.19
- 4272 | 2.162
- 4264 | 2.222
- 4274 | 1.855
